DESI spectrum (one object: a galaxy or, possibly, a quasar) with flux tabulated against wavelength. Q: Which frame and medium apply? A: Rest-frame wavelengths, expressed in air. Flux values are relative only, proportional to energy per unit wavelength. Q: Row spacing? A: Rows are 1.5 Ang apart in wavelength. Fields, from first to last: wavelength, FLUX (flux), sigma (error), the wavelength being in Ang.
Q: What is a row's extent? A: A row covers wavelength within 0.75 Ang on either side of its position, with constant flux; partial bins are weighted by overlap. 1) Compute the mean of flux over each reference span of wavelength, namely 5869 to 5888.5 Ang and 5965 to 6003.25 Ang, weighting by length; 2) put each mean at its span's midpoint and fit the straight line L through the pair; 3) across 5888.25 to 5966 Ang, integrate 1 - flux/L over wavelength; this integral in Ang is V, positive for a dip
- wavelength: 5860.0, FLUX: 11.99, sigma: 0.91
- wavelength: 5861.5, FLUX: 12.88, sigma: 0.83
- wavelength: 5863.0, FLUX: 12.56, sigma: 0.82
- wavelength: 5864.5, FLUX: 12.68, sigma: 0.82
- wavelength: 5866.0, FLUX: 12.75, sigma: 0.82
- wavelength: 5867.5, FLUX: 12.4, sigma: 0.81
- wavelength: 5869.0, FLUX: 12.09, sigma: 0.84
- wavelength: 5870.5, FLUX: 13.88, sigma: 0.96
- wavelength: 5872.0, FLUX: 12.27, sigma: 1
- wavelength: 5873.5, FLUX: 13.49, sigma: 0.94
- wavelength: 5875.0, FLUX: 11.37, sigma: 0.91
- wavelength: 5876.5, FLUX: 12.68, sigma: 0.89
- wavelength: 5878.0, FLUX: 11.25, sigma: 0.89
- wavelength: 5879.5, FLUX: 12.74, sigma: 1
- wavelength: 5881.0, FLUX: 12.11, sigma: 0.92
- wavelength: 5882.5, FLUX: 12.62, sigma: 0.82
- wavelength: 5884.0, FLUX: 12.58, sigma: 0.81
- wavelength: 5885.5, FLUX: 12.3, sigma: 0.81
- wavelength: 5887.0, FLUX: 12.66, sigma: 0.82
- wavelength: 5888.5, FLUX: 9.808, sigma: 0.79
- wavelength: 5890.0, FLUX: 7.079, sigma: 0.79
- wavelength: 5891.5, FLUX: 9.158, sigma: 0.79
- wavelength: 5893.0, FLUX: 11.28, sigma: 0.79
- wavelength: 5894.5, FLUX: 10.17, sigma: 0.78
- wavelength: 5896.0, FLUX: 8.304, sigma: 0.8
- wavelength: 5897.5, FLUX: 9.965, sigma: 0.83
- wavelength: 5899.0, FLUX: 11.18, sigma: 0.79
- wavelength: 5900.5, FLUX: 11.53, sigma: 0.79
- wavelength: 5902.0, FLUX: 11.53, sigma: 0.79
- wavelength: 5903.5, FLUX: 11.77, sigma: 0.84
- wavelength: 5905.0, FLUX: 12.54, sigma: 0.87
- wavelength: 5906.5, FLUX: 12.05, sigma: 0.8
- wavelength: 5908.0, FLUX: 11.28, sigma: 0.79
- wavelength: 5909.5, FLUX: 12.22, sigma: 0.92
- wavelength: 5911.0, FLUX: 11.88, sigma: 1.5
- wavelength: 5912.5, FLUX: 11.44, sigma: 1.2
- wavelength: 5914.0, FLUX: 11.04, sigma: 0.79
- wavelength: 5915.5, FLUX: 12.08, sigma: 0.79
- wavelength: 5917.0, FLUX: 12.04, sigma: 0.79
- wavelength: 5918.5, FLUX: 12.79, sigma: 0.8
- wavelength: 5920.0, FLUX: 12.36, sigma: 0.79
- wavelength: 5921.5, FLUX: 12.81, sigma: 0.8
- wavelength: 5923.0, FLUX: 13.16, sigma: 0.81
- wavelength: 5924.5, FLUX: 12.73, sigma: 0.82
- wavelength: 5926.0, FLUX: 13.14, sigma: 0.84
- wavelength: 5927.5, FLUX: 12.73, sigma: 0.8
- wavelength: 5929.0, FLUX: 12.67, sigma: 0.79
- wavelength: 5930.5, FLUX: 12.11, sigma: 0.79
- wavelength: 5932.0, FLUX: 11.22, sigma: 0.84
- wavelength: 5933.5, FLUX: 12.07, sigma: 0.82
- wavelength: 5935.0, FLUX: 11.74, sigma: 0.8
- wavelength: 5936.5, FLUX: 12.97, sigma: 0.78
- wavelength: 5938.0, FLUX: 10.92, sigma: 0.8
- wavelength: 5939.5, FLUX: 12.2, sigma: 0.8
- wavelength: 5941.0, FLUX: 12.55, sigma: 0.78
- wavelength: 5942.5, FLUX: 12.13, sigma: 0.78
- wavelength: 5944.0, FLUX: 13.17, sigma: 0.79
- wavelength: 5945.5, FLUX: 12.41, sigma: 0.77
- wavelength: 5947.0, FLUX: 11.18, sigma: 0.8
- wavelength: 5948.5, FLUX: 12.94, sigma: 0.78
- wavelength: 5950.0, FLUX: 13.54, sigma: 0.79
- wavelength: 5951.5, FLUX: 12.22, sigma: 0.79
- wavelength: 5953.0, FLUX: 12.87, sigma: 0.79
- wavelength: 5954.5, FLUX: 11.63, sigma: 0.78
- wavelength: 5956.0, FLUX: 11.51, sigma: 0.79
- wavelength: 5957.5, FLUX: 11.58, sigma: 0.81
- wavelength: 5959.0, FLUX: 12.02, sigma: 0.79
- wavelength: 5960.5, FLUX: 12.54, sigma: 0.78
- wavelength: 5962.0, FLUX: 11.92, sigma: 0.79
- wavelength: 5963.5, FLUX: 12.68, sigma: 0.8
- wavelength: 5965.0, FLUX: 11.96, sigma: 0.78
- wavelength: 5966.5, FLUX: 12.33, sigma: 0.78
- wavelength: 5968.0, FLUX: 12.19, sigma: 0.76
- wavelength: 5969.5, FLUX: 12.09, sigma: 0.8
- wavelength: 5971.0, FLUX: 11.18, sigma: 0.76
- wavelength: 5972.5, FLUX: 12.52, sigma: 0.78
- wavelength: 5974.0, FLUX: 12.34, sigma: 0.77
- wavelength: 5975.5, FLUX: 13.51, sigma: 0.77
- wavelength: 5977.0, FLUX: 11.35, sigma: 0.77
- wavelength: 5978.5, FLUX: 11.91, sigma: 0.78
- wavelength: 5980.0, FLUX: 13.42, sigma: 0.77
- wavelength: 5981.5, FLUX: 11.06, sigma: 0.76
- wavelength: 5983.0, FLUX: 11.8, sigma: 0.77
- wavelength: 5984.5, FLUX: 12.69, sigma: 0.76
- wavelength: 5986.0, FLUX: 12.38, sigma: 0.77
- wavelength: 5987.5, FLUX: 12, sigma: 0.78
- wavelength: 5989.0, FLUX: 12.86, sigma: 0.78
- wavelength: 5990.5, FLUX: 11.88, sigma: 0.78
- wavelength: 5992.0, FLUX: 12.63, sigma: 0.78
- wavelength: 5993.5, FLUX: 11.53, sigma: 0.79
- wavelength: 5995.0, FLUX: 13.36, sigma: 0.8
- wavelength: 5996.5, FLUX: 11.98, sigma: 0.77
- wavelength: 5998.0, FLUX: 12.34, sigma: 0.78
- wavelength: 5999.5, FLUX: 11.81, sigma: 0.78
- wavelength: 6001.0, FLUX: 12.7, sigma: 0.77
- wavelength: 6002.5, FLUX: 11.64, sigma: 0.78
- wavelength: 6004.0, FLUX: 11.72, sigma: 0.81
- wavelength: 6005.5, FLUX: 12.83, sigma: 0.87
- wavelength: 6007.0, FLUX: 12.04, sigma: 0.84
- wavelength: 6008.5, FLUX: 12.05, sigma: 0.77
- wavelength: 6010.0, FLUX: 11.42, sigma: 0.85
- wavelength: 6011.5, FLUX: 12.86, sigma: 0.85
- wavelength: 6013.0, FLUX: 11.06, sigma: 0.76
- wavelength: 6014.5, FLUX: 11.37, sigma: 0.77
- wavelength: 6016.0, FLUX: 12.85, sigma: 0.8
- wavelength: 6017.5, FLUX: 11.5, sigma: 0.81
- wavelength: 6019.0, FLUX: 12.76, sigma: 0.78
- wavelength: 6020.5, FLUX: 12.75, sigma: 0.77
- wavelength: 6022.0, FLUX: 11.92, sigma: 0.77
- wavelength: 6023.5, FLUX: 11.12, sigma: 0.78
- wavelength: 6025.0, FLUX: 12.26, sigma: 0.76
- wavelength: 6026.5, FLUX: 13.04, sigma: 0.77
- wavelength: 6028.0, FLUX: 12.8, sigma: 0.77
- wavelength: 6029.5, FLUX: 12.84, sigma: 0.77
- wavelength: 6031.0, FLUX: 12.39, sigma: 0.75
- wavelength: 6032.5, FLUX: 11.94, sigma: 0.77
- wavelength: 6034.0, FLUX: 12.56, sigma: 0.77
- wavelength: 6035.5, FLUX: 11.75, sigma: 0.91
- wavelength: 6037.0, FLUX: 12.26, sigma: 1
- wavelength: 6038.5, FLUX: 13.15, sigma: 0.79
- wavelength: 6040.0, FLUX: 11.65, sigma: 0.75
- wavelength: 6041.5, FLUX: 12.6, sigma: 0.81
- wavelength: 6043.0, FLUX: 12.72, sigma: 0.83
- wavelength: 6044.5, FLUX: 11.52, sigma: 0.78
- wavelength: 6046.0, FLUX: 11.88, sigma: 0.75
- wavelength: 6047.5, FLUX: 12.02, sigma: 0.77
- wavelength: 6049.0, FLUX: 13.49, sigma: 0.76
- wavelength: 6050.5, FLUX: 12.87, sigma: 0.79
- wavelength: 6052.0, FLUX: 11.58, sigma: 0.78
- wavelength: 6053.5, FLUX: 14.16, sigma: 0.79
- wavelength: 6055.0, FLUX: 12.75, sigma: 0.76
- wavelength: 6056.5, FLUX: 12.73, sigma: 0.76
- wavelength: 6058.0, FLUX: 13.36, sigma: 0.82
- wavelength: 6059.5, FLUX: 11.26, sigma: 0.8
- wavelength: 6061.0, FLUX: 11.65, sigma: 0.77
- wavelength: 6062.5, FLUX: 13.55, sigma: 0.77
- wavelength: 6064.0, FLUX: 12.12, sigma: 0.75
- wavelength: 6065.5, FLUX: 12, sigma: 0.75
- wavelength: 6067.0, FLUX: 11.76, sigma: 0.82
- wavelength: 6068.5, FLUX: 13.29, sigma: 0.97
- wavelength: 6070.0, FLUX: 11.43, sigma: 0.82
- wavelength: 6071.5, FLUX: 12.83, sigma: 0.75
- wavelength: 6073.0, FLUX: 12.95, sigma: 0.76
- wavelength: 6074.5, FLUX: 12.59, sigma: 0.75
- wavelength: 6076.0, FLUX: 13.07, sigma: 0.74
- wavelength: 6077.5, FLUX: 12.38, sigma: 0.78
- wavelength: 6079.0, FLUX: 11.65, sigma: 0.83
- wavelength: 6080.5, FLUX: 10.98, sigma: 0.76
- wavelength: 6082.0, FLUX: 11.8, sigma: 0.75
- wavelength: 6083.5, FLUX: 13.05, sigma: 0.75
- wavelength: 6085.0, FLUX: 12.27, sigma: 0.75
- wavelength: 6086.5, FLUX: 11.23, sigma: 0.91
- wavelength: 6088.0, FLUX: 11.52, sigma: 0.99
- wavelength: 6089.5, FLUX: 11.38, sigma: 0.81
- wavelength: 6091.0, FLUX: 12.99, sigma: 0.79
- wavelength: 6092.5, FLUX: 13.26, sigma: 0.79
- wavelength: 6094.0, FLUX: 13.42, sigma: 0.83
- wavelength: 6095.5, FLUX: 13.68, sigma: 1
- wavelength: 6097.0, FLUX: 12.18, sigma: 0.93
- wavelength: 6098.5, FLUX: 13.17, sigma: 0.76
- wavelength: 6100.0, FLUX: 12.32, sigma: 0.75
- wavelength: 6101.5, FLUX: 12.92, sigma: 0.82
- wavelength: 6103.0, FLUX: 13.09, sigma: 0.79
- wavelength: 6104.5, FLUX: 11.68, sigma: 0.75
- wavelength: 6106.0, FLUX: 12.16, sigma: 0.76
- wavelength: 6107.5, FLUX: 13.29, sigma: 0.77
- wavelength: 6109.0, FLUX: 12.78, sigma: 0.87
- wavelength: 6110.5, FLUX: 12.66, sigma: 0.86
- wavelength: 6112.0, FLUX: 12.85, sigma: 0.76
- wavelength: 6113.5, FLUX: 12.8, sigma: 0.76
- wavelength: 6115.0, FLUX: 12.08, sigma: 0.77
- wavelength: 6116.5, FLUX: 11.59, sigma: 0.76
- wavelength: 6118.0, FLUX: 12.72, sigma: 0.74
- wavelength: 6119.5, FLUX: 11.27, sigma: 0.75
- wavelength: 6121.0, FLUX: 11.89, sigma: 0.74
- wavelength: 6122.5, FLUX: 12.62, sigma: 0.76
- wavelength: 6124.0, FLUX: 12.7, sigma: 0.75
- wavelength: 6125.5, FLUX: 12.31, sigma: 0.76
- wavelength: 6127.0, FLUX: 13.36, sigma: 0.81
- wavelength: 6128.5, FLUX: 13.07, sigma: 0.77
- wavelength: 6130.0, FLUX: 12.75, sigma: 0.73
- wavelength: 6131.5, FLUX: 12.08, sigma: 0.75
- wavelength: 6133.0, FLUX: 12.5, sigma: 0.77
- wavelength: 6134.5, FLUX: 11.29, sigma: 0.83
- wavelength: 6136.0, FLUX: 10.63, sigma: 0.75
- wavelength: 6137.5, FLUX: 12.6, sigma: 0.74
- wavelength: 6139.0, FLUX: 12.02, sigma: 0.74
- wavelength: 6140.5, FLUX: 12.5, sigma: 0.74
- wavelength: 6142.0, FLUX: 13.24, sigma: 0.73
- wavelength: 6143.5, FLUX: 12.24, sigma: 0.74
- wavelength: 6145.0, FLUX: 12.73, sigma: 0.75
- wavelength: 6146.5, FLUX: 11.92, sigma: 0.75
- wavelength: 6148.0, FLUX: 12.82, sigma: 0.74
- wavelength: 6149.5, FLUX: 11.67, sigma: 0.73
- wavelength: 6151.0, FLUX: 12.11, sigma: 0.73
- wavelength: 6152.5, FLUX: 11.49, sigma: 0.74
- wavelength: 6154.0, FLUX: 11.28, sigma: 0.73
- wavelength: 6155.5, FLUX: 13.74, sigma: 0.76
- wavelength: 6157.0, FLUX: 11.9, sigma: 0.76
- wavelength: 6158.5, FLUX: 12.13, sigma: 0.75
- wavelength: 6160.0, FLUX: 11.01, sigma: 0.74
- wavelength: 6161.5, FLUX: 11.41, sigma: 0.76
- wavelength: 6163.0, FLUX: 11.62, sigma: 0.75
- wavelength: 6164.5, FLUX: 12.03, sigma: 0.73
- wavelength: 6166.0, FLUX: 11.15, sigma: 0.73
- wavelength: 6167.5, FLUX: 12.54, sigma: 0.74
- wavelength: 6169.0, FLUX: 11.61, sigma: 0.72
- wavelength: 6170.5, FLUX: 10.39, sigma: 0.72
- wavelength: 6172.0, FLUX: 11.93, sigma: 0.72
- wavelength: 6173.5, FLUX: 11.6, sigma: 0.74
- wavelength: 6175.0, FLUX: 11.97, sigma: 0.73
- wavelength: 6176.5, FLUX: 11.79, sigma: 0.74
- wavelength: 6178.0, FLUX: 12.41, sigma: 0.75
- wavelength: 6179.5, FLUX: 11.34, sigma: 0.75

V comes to 3.2 Ang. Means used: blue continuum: 12.4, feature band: 11.8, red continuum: 12.2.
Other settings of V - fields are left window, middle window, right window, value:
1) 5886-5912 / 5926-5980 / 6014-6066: -3.7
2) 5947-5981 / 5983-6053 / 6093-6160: 0.3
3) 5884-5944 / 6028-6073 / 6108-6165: -1.6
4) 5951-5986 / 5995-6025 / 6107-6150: 0.3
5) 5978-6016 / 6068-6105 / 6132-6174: -1.3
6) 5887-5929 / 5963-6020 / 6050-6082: -1.0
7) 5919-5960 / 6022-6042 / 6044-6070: 0.2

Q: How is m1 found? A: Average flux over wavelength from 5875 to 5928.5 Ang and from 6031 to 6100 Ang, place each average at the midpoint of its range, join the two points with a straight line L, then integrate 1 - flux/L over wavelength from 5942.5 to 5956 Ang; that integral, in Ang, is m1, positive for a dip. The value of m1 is -0.6 Ang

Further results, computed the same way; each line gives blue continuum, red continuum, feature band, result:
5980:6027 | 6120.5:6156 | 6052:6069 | -0.5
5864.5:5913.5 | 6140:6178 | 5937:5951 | -0.8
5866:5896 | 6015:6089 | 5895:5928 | -0.2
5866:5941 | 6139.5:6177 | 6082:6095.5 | -0.6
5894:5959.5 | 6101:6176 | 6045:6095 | -1.2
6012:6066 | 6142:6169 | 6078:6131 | -1.2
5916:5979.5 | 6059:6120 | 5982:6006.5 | 0.2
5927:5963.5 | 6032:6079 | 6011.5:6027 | 0.3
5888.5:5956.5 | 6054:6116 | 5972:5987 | -0.3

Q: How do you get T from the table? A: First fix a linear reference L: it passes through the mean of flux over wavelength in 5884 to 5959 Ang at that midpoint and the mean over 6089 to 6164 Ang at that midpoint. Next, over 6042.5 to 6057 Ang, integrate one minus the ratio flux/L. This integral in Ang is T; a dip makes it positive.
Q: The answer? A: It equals -0.5 Ang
